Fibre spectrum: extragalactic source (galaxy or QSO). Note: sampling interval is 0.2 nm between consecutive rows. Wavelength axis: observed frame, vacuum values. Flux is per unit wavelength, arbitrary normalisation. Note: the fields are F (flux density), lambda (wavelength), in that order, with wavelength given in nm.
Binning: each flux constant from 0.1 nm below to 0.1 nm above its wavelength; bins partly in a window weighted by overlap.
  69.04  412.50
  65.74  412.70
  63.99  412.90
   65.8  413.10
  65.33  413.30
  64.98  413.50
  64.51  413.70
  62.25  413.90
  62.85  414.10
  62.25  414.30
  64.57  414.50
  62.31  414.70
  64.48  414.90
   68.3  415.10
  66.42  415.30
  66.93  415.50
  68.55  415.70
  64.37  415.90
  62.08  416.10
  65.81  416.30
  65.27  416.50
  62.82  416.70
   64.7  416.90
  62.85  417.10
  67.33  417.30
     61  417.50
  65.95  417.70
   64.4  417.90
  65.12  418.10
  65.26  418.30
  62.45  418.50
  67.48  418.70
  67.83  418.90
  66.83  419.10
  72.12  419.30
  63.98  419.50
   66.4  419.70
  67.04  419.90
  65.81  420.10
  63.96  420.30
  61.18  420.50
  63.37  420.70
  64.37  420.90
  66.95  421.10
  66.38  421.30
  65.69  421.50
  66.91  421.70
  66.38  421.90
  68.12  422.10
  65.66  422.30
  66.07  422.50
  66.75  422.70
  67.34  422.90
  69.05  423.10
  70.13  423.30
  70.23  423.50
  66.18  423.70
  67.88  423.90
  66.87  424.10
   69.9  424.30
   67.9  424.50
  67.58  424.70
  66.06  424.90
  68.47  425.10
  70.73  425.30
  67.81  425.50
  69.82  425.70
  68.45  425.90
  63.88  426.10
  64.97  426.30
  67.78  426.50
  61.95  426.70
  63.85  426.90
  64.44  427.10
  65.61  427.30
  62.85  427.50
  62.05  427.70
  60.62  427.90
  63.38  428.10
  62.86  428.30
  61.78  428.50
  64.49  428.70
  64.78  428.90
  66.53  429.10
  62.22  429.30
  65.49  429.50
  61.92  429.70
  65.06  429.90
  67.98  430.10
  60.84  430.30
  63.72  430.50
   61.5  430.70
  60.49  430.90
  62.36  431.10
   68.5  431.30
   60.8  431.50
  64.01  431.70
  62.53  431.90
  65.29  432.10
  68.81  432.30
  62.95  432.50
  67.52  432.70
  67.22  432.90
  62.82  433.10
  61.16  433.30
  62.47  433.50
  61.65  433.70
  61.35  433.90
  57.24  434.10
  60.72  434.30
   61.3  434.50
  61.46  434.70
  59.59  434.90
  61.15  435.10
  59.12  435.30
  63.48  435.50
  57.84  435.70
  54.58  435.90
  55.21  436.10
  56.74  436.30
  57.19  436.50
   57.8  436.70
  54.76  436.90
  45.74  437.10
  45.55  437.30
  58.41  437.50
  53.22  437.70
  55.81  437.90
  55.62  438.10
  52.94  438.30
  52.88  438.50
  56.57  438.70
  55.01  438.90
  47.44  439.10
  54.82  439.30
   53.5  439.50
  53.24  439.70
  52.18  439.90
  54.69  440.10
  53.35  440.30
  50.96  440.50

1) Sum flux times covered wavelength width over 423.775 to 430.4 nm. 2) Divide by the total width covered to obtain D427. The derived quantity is 65.4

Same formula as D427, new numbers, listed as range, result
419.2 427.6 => 66.6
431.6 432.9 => 65.3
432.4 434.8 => 62.3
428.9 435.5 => 63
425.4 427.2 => 65.9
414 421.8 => 65.2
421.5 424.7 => 67.6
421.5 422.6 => 66.5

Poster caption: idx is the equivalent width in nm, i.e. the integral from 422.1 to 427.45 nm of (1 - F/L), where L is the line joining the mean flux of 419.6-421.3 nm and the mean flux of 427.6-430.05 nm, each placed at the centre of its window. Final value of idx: -0.240 nm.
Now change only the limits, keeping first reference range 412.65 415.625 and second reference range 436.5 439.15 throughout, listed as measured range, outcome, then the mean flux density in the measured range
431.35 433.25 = -0.29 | 64.7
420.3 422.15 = -0.12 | 65.3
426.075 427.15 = -0.10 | 64.5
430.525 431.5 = -0.11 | 63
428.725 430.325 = -0.20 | 64.5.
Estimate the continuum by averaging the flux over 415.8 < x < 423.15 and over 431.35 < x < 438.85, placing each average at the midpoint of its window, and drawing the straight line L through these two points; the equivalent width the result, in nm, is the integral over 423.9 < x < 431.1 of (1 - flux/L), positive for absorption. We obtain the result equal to -0.32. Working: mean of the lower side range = 65.5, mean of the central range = 65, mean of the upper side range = 59.1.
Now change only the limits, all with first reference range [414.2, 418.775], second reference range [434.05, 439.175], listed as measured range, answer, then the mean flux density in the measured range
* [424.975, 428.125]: -0.26 nm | 65.5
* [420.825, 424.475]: -0.30 nm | 67.3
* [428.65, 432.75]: -0.38 nm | 64.1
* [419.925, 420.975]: -0.01 nm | 64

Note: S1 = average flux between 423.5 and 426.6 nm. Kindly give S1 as 67.7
